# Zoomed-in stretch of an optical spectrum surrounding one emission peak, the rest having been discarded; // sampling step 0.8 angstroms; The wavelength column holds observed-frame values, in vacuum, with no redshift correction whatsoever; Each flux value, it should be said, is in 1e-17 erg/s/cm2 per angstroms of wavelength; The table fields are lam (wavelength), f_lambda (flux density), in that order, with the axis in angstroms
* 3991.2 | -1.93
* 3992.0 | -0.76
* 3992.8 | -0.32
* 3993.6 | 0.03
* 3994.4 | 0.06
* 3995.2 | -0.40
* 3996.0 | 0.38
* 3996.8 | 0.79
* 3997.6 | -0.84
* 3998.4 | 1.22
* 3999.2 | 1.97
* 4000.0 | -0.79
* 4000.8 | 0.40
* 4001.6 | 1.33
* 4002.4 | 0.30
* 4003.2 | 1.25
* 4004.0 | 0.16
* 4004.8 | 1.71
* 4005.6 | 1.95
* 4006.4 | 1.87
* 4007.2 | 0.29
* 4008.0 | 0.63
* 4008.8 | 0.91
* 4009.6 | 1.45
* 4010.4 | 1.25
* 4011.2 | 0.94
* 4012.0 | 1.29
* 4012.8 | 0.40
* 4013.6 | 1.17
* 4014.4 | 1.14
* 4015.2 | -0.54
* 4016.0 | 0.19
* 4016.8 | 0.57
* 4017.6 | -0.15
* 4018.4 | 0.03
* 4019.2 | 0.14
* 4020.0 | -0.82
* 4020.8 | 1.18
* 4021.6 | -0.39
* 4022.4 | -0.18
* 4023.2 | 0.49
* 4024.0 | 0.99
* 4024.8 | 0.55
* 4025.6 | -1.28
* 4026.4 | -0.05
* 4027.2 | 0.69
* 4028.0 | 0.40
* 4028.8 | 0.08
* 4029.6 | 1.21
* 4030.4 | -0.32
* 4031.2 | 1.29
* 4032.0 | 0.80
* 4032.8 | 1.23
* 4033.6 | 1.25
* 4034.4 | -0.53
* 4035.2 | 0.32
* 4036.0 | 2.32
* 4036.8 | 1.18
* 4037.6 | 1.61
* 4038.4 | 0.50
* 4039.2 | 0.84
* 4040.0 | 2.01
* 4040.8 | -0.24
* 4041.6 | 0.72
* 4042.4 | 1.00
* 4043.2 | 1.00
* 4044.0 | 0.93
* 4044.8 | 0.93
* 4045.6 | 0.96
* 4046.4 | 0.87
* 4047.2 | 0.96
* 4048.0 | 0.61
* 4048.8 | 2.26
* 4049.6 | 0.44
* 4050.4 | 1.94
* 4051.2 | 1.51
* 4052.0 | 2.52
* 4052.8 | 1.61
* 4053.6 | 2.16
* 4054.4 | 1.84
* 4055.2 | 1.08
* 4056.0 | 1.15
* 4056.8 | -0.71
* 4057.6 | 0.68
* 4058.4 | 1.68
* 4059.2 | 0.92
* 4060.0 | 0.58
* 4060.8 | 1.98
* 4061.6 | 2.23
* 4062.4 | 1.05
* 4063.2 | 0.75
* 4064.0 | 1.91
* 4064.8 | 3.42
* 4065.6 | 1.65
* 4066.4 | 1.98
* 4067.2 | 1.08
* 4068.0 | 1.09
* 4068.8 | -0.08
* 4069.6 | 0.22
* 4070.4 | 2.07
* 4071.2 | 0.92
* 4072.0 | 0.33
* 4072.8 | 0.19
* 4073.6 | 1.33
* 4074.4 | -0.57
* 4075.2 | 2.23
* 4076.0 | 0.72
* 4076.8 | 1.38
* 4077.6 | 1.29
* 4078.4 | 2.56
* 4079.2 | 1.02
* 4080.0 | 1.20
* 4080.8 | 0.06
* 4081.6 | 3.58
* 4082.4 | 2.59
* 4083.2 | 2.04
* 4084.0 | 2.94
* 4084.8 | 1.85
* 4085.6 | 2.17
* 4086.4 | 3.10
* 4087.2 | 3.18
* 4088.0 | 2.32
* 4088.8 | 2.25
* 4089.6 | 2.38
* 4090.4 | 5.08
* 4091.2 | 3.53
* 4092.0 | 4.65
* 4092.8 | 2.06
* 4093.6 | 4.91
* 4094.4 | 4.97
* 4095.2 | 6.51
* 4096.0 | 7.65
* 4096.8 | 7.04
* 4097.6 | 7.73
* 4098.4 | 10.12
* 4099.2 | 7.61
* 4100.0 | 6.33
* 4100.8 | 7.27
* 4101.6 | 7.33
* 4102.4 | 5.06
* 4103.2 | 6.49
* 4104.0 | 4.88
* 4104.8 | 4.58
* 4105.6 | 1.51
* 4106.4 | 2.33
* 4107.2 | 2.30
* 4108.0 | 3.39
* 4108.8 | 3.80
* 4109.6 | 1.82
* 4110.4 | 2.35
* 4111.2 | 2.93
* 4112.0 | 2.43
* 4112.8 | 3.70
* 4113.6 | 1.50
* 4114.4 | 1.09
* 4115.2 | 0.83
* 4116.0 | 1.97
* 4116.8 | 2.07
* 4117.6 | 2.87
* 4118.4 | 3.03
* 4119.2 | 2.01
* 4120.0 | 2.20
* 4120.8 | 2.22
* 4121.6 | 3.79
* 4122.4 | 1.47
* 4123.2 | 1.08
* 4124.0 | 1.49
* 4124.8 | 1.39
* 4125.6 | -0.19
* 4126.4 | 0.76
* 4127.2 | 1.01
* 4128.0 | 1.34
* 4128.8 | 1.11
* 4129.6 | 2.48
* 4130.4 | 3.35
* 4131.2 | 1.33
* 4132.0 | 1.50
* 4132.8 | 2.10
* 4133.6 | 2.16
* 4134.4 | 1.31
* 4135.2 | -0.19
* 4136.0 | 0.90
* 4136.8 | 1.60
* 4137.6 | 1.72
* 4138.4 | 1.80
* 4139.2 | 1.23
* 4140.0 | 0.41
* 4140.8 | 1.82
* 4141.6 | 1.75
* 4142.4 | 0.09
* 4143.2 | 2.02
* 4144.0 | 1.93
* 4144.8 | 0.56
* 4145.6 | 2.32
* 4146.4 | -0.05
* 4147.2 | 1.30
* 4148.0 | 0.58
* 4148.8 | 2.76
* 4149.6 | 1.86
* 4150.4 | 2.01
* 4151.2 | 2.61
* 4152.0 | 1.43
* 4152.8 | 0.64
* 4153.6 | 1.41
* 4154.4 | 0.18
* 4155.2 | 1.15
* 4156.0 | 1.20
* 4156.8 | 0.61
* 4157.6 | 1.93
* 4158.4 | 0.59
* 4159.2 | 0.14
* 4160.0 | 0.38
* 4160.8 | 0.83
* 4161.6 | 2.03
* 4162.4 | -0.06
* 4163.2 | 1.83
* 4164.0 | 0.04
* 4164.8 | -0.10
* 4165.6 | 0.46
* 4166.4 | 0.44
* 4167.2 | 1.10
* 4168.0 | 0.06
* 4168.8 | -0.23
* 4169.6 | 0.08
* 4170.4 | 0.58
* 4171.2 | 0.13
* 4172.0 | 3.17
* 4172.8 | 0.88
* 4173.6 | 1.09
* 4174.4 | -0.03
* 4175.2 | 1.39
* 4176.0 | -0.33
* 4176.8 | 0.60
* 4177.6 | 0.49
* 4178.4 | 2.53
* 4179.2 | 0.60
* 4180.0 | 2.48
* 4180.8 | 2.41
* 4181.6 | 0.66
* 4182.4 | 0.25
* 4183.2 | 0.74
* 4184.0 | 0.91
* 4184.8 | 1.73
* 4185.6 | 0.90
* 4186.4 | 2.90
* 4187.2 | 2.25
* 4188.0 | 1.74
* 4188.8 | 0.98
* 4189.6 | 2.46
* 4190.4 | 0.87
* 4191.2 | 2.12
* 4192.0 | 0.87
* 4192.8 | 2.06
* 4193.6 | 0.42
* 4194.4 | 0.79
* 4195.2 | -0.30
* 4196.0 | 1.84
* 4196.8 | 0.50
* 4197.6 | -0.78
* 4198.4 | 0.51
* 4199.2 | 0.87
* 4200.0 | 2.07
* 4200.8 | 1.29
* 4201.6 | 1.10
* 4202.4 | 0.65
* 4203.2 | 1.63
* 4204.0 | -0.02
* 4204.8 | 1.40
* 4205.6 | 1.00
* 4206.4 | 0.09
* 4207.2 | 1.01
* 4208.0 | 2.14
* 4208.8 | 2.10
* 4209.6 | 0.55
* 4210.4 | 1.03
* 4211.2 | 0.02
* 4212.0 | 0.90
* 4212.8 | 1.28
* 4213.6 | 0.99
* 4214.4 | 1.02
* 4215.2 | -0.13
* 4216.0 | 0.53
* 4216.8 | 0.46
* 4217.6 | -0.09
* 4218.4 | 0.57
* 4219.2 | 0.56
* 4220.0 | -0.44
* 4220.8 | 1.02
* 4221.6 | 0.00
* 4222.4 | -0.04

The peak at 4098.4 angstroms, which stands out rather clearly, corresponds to Ly-alpha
